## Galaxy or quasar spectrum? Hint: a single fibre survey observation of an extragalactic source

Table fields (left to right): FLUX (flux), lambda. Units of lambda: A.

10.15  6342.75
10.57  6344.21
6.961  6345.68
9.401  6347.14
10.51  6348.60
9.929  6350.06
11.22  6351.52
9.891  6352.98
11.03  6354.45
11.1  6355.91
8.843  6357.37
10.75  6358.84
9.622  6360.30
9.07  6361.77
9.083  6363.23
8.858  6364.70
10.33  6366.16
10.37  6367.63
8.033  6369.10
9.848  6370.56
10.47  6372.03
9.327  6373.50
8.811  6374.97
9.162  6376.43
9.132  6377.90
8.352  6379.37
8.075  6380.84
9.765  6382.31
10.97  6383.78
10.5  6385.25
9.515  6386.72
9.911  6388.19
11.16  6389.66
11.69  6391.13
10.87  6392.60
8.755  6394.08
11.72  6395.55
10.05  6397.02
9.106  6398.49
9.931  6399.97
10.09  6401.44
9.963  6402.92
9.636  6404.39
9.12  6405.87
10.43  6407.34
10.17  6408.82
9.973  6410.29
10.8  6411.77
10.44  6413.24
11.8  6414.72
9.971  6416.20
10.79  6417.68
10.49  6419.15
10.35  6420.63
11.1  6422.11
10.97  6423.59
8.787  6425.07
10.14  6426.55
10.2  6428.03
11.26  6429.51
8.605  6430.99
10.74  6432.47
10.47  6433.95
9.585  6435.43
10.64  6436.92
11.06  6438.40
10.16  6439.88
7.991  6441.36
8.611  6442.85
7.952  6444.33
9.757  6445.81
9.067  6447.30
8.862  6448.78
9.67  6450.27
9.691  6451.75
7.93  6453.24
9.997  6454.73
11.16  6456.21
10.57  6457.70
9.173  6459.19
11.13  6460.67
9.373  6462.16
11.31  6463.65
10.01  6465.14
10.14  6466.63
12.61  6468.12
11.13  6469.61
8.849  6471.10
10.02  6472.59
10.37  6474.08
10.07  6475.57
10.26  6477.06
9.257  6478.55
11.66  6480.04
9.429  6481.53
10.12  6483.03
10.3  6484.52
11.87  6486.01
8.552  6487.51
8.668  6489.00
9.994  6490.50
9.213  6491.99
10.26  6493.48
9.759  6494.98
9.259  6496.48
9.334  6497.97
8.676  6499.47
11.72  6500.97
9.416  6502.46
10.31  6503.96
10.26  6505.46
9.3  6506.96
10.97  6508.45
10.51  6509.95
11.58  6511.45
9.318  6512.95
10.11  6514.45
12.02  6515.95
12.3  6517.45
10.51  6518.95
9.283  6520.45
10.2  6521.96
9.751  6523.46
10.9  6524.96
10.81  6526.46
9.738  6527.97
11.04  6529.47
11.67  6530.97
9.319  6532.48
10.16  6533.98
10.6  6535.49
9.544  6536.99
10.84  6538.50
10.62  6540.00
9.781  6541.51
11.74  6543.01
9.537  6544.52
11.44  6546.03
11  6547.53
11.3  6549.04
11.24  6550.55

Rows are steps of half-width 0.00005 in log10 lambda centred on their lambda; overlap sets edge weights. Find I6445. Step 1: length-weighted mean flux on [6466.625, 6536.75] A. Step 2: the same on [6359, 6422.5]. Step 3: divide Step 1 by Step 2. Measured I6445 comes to 1.03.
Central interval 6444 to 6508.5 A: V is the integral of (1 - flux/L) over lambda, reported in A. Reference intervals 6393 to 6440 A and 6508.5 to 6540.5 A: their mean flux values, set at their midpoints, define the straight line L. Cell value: 2.80 A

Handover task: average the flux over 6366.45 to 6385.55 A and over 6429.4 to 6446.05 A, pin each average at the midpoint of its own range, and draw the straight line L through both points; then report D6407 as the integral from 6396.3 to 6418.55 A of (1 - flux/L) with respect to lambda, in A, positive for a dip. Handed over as -1.4 A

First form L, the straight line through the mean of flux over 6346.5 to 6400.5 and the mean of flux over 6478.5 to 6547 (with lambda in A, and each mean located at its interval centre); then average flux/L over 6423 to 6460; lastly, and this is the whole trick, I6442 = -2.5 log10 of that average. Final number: 0.04 mag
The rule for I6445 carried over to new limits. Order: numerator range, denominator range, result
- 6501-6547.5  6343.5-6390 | 1.08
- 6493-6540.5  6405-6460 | 1.04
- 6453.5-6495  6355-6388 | 1.06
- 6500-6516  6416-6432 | 1.01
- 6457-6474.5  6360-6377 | 1.10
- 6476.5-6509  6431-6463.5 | 1.02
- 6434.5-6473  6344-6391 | 1.01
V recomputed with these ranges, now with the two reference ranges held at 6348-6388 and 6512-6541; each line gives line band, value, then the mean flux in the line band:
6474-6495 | 0.6 A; 9.98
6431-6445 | 0.6 A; 9.64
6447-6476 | 0.3 A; 10.1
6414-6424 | -0.8 A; 10.8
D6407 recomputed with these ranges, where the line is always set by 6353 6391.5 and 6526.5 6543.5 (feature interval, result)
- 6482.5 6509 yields 1.05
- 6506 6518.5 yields -0.47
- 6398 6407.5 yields 0.14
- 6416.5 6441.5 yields -0.63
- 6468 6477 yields -0.14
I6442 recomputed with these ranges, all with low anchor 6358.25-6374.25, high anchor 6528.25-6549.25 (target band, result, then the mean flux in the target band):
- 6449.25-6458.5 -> 0.03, 9.8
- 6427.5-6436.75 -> -0.02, 10.2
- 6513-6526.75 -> -0.01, 10.6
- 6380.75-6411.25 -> -0.04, 10.1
